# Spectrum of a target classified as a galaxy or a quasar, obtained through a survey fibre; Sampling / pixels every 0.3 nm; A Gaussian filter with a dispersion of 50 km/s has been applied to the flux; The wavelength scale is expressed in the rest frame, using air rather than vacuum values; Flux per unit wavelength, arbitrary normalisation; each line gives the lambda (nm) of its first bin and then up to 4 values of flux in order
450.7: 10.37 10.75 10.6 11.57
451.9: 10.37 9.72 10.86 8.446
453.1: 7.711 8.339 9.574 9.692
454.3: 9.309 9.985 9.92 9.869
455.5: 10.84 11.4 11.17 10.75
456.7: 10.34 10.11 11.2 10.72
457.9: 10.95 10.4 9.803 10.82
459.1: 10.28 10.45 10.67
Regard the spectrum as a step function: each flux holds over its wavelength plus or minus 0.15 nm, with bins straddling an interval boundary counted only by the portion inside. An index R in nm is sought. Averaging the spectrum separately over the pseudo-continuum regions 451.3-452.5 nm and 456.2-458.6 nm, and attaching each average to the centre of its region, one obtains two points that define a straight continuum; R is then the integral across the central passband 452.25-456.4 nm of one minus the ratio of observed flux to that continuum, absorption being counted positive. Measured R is 0.30 nm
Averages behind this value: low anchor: 10.6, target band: 9.81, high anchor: 10.6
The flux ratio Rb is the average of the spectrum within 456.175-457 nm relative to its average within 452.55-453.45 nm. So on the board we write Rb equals 1.2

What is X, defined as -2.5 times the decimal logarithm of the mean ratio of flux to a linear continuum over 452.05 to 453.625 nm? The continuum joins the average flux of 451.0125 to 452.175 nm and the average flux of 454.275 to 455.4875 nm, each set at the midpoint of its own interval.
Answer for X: 0.15 mag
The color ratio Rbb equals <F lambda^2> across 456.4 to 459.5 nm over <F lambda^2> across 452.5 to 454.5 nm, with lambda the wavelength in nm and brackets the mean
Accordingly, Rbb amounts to 1.19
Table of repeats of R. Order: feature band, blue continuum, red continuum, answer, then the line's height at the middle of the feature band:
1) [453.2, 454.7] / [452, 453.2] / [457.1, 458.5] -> 0.06 nm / 9.66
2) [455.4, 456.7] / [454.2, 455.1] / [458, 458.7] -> -0.13 nm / 9.94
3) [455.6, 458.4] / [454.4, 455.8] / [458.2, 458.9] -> -0.13 nm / 10.3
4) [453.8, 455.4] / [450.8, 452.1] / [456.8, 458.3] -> 0.14 nm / 10.7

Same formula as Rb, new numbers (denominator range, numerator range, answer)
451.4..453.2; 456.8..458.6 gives 1.07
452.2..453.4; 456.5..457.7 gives 1.18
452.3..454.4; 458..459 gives 1.13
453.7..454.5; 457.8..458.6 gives 1.09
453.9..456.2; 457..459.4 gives 1.03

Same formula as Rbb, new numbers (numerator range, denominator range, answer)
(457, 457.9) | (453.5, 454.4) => 1.16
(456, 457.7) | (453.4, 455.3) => 1.13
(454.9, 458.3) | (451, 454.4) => 1.12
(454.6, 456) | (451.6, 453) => 1.07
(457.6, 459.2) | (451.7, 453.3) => 1.14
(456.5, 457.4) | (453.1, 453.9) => 1.22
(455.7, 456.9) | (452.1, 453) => 1.15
